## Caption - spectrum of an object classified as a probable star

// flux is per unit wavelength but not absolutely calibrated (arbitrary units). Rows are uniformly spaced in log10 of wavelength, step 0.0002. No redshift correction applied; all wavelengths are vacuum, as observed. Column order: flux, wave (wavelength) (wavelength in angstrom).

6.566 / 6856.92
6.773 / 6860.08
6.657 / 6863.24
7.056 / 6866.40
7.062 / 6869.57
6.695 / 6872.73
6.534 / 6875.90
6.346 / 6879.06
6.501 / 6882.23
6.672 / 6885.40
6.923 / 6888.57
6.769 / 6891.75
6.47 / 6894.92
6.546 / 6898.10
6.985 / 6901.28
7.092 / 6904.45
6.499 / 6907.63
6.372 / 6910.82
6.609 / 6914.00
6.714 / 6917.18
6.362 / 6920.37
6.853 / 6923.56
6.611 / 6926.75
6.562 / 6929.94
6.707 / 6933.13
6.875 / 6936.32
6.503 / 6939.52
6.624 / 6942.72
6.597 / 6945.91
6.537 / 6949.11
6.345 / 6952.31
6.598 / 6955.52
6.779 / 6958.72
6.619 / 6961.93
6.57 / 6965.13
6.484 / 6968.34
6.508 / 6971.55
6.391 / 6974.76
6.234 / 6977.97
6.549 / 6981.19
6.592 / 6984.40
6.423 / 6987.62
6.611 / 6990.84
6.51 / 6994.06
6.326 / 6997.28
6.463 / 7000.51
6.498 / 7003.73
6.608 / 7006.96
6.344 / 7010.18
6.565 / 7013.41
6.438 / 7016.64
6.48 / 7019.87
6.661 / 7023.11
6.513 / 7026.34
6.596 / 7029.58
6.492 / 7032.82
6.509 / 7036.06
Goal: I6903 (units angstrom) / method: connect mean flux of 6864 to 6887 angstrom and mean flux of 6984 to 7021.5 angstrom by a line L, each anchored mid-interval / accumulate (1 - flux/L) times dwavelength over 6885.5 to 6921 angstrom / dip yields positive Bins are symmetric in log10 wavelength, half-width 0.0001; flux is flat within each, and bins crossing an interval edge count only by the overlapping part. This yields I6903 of -0.1 angstrom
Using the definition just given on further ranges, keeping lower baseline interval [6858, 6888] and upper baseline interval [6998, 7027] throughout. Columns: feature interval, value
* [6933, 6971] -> 0.0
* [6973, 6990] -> 0.3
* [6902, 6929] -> 0.0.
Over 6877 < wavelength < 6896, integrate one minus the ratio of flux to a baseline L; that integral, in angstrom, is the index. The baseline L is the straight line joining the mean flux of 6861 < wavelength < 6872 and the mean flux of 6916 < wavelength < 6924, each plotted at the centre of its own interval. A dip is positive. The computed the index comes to 0.48 angstrom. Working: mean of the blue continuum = 6.9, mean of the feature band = 6.62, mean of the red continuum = 6.6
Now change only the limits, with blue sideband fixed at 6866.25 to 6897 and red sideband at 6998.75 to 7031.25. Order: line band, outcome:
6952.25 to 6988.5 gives 0.30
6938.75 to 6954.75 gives 0.18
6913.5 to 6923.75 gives 0.04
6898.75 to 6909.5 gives -0.27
